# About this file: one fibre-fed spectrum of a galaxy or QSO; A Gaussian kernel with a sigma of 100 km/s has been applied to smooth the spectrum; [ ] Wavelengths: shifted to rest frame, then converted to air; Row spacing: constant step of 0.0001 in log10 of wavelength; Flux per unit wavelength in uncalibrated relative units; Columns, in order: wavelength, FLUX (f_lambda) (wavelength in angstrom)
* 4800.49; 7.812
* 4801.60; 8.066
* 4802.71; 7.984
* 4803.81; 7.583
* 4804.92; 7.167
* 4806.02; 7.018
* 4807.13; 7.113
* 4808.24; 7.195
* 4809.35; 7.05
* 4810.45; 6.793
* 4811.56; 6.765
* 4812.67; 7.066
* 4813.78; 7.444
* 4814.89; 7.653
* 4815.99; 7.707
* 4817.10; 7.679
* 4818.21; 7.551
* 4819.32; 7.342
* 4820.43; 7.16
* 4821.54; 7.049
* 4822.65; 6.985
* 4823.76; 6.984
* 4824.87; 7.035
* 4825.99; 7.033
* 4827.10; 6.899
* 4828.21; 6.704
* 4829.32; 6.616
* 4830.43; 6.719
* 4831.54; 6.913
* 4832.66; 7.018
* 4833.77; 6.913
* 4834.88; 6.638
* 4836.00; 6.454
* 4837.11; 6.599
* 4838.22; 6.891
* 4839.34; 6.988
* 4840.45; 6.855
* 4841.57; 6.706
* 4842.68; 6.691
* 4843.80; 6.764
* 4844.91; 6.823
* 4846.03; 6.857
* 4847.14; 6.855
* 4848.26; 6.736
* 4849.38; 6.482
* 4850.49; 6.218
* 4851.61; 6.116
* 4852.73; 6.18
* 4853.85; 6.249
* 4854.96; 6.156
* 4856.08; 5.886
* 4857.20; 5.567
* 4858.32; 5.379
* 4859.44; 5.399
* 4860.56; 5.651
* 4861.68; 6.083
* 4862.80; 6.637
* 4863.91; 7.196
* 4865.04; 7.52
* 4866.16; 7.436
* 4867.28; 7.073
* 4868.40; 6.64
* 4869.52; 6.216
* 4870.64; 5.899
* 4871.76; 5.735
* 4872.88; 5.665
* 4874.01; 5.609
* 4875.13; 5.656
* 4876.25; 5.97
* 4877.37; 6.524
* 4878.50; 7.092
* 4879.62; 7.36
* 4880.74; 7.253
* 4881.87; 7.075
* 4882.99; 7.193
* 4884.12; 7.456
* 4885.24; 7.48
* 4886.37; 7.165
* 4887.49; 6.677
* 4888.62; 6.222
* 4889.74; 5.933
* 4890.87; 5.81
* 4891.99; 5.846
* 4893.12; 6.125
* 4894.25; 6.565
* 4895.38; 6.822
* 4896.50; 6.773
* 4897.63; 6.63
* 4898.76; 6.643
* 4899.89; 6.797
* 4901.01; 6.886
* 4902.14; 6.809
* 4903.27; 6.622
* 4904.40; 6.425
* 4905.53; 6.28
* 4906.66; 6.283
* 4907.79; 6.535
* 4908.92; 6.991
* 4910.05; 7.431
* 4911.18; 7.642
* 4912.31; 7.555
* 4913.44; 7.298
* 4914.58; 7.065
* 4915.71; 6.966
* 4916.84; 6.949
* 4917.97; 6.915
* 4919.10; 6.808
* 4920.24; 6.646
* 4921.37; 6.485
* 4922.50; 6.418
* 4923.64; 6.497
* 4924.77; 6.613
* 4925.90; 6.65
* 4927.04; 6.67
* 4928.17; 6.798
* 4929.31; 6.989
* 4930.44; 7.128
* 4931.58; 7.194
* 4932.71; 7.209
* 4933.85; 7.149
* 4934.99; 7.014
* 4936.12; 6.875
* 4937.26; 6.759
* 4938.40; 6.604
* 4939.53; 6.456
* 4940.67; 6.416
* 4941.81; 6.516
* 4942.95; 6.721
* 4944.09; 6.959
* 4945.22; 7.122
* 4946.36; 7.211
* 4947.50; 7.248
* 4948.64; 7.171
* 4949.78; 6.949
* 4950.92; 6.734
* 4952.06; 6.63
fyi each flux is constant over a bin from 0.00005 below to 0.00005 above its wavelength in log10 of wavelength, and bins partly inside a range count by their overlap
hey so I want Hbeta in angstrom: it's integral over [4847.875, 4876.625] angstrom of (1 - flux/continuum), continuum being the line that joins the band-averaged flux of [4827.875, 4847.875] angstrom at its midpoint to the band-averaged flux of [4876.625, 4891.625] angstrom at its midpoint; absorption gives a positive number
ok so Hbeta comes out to 2.6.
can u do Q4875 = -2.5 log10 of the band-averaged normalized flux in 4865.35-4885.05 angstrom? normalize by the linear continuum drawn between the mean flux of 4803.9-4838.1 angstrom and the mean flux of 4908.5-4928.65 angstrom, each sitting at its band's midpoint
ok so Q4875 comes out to 0.06 mag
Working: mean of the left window 7.05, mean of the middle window 6.61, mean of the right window 6.91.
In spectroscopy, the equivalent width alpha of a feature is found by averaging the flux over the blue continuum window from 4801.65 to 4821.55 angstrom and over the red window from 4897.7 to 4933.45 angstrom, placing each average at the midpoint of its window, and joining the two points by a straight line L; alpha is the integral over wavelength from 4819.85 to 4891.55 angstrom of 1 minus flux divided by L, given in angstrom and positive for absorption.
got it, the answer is 5.4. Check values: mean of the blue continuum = 7.32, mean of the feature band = 6.59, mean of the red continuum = 6.84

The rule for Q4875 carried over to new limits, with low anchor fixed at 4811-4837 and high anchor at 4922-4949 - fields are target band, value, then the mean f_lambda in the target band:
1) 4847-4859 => 0.144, 6.13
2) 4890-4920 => 0.026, 6.74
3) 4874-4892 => 0.044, 6.66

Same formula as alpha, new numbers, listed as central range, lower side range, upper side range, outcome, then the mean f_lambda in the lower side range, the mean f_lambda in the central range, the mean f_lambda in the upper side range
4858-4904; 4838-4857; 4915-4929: 0.6 angstrom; 6.53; 6.53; 6.71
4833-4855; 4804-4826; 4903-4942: 1.5 angstrom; 7.2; 6.62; 6.83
